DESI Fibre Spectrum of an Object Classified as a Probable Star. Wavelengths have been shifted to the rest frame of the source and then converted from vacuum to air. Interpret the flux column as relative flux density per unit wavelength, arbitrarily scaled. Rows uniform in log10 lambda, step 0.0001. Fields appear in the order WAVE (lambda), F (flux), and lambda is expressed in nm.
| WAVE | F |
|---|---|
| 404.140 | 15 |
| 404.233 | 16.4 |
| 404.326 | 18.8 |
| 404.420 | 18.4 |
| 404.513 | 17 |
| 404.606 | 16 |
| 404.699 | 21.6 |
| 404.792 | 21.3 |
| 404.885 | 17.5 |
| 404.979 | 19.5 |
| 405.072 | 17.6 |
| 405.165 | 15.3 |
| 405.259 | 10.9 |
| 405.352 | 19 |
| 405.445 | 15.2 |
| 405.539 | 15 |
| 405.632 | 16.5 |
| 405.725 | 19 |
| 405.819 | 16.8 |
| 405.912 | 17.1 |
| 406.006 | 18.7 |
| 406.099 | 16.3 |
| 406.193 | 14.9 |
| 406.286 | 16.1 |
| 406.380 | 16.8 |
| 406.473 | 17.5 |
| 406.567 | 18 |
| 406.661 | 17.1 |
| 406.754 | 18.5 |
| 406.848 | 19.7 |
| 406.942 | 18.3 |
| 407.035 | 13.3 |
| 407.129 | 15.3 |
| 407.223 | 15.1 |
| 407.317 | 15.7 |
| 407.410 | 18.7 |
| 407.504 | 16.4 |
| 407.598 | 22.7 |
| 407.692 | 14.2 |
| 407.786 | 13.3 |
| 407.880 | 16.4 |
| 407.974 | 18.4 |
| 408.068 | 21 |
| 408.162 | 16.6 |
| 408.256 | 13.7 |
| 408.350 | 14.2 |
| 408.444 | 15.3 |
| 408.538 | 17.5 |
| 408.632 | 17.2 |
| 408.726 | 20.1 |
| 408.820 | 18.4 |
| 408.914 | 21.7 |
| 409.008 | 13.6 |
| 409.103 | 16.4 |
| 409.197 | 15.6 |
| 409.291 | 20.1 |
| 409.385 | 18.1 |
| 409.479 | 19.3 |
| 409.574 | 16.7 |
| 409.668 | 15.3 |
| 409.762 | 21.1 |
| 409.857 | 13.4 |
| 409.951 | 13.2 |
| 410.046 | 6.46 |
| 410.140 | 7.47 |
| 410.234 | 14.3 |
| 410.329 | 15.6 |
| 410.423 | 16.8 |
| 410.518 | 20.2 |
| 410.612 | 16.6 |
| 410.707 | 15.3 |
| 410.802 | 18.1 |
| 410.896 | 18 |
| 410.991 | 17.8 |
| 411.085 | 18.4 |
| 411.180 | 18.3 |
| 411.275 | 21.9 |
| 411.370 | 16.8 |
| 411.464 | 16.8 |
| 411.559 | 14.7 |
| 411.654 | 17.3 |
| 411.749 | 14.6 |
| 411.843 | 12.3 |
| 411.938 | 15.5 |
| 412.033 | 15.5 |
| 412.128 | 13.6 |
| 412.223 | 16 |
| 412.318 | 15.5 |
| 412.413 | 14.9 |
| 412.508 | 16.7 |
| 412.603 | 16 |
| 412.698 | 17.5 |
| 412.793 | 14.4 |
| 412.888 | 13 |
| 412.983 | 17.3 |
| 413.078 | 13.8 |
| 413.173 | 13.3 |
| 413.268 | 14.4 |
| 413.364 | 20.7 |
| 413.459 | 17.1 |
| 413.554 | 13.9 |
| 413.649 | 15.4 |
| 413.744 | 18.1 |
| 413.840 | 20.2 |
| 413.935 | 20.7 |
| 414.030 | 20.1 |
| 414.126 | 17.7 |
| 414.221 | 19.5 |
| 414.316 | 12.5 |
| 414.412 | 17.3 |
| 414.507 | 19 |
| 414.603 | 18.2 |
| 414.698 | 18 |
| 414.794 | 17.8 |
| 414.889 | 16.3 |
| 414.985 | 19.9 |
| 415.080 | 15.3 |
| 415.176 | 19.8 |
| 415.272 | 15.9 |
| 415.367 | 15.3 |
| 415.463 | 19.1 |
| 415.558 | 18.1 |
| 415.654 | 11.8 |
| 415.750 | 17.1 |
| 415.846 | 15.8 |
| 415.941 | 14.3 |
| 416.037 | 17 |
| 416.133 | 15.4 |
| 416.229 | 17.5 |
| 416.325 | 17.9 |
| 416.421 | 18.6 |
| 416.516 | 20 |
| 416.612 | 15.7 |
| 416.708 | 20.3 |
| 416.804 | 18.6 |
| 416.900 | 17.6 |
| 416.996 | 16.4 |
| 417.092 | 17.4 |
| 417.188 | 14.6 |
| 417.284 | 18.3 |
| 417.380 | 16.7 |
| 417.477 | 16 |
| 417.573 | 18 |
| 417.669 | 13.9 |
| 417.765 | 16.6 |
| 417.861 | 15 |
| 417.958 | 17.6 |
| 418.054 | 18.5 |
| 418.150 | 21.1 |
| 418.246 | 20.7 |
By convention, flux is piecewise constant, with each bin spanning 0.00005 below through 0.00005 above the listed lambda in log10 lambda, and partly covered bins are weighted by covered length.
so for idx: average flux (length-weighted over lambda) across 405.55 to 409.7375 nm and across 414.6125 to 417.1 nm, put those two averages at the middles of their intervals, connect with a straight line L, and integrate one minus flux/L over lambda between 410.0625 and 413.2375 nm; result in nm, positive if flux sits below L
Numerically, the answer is 0.252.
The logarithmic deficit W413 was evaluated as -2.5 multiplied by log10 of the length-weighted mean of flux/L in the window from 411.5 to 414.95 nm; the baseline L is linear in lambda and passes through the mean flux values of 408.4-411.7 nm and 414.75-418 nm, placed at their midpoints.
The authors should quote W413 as 0.029 mag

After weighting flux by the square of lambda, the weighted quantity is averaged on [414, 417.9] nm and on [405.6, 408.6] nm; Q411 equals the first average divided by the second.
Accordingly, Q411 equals 1.06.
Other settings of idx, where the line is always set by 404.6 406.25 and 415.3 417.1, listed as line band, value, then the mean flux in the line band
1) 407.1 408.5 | 0.05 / 16.5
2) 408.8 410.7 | 0.13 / 16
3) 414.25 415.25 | -0.02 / 17.4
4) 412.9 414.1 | 0.01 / 17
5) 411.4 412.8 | 0.13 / 15.5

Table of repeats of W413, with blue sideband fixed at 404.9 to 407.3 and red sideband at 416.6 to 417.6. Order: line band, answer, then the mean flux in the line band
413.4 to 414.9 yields -0.04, 17.7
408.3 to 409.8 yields -0.04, 17.5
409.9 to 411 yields 0.14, 14.9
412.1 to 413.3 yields 0.13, 15.1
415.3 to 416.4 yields 0.06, 16.3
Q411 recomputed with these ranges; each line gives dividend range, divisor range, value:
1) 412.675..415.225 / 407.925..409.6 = 1.00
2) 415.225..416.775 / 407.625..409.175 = 1.04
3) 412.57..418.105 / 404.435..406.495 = 1.04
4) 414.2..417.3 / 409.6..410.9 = 1.17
